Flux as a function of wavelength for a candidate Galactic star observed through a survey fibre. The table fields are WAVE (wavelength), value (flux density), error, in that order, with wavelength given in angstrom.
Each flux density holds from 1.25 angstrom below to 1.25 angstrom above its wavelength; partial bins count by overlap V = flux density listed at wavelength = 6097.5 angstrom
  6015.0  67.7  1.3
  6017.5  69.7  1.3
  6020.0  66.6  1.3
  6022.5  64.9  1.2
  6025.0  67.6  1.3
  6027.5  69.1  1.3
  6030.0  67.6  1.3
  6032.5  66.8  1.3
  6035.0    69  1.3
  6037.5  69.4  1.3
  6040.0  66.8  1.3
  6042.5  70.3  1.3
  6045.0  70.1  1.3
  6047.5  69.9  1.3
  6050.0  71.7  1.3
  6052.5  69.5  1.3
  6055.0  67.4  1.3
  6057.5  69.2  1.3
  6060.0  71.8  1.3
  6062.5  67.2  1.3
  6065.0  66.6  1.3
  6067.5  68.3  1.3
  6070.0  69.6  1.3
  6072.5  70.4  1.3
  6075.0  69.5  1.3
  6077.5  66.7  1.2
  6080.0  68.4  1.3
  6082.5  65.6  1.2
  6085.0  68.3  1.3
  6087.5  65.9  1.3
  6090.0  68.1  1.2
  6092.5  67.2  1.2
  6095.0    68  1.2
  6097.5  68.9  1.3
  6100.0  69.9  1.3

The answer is 68.9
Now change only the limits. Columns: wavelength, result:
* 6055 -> 67.4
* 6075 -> 69.5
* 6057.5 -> 69.2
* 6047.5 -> 69.9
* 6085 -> 68.3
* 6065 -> 66.6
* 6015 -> 67.7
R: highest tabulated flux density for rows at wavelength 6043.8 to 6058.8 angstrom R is 71.7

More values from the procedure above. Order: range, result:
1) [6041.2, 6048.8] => 70.3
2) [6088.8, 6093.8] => 68.1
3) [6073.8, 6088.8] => 69.5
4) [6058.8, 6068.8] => 71.8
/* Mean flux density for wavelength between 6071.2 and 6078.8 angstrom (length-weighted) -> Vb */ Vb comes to 68.9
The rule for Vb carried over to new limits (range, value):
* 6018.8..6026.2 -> 66.4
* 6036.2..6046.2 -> 69.1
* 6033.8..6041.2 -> 68.4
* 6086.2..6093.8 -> 67.1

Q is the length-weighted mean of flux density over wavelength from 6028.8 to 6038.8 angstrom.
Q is 68.2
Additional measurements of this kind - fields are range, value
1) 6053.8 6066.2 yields 68.5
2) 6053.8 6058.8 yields 68.3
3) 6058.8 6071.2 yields 68.7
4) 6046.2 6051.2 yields 70.8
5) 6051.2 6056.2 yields 68.5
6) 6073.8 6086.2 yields 67.7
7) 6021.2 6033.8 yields 67.2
